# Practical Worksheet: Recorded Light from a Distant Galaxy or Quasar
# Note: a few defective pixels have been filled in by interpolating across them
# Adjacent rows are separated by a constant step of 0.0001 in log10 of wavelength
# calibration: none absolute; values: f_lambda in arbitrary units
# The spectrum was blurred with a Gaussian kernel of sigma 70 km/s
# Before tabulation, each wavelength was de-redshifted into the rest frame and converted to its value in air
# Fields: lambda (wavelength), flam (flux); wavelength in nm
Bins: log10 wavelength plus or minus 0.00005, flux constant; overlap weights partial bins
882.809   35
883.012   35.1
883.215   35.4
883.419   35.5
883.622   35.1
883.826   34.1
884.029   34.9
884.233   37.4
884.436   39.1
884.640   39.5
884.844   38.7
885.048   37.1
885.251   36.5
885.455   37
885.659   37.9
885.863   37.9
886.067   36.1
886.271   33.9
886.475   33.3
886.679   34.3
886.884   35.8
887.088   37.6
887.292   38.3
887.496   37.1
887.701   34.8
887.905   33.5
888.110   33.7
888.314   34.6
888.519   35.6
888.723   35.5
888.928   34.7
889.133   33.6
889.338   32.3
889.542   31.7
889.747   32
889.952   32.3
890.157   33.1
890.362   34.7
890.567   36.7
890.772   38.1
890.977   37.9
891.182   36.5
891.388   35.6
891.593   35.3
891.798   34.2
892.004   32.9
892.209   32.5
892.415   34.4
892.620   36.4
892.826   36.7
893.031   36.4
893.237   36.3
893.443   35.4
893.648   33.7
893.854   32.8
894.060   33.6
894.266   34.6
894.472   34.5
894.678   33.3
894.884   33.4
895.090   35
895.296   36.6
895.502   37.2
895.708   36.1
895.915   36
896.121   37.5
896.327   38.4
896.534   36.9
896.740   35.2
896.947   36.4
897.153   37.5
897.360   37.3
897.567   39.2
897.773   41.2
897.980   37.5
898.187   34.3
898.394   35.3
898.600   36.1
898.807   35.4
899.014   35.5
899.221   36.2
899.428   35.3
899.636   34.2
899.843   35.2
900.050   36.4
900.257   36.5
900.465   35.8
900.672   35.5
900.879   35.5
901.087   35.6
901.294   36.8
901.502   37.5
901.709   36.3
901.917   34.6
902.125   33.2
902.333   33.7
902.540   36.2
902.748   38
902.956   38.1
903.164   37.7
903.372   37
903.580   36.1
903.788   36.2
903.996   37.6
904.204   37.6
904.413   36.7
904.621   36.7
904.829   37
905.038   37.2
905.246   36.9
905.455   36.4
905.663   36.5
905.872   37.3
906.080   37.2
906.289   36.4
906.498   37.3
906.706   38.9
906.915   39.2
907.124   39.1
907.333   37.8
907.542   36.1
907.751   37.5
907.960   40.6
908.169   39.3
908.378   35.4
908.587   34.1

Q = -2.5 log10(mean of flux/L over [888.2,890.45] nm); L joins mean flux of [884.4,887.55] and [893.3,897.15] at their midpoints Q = 0.08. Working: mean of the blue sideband 36.8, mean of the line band 33.6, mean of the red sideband 35.4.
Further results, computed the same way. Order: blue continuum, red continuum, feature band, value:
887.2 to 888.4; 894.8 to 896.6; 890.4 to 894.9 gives 0.03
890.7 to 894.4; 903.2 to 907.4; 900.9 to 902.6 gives 0.04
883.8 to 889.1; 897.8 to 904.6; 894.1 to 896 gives 0.03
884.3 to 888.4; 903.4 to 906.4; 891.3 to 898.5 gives 0.03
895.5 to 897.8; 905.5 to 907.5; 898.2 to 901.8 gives 0.05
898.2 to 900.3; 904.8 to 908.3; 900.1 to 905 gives 0.00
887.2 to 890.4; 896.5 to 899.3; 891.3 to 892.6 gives 0.02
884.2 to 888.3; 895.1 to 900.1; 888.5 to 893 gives 0.05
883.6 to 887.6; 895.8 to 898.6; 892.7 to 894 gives 0.05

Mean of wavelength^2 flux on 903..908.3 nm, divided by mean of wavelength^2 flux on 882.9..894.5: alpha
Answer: 1.10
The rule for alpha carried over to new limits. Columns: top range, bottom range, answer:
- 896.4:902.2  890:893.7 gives 1.04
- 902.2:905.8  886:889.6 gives 1.09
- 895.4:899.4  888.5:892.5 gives 1.08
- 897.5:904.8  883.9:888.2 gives 1.03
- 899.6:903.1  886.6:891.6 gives 1.05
